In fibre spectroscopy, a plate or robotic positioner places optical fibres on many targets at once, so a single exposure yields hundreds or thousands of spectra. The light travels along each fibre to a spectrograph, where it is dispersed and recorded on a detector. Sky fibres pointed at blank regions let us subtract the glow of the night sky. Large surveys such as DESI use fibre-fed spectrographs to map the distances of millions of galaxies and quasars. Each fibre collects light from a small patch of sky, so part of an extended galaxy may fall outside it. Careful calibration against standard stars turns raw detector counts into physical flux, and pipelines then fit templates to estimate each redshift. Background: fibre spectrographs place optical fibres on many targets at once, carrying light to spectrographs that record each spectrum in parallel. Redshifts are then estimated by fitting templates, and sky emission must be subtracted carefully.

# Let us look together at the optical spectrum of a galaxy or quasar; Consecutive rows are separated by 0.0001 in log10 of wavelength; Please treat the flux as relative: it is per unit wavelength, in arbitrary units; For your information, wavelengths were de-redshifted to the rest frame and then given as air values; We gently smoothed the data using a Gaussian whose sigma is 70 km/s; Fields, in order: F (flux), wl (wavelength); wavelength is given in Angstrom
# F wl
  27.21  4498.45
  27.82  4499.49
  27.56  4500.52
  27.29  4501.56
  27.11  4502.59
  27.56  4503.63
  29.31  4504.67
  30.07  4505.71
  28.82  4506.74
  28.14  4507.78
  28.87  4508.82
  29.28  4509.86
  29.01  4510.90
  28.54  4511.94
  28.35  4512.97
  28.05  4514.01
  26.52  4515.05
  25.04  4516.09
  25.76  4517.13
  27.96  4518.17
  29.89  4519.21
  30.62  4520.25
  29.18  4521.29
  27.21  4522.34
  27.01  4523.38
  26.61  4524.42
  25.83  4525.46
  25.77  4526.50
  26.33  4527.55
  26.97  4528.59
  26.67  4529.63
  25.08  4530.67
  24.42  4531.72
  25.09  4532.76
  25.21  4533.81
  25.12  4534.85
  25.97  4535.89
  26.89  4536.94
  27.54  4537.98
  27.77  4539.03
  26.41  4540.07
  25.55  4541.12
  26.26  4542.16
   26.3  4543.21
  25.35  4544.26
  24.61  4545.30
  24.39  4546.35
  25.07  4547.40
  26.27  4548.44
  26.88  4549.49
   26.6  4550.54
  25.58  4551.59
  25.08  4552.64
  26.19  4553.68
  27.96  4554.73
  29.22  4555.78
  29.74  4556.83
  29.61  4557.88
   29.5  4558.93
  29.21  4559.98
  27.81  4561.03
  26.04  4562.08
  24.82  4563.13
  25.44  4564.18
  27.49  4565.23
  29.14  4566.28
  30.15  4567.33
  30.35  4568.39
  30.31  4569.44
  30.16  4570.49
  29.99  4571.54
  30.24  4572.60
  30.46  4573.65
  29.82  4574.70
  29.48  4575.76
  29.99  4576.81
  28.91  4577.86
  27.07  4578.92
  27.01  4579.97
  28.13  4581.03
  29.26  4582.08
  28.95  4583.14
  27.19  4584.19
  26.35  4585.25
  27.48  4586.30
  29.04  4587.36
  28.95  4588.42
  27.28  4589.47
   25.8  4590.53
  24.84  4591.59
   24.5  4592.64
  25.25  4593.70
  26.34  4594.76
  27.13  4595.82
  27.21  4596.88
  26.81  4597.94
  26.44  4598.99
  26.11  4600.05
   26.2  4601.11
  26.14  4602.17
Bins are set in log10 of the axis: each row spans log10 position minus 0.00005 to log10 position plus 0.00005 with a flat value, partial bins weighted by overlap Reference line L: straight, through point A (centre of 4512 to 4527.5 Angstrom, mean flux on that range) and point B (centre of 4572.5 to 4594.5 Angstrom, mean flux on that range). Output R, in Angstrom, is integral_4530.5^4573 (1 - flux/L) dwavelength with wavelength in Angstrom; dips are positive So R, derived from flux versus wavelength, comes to 0.8 Angstrom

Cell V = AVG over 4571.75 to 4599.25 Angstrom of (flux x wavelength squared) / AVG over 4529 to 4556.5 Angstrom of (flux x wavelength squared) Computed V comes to 1.08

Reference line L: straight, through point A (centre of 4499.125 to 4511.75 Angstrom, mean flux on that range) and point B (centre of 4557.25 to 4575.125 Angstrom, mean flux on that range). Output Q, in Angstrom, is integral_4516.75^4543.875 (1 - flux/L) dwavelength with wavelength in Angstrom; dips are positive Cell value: 1.8 Angstrom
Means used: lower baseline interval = 28.4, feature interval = 26.7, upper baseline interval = 28.9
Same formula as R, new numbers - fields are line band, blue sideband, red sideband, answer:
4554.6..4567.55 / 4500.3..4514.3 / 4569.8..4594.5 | 0.03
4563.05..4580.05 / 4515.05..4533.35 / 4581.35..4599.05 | -1.31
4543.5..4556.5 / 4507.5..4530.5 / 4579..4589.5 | 0.75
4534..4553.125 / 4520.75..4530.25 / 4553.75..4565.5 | 0.97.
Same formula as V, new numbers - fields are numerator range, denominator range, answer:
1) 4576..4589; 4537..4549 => 1.10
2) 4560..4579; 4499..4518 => 1.06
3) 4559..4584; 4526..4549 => 1.13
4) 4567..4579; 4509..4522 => 1.09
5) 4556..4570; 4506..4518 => 1.04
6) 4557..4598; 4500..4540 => 1.05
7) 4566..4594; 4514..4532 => 1.08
